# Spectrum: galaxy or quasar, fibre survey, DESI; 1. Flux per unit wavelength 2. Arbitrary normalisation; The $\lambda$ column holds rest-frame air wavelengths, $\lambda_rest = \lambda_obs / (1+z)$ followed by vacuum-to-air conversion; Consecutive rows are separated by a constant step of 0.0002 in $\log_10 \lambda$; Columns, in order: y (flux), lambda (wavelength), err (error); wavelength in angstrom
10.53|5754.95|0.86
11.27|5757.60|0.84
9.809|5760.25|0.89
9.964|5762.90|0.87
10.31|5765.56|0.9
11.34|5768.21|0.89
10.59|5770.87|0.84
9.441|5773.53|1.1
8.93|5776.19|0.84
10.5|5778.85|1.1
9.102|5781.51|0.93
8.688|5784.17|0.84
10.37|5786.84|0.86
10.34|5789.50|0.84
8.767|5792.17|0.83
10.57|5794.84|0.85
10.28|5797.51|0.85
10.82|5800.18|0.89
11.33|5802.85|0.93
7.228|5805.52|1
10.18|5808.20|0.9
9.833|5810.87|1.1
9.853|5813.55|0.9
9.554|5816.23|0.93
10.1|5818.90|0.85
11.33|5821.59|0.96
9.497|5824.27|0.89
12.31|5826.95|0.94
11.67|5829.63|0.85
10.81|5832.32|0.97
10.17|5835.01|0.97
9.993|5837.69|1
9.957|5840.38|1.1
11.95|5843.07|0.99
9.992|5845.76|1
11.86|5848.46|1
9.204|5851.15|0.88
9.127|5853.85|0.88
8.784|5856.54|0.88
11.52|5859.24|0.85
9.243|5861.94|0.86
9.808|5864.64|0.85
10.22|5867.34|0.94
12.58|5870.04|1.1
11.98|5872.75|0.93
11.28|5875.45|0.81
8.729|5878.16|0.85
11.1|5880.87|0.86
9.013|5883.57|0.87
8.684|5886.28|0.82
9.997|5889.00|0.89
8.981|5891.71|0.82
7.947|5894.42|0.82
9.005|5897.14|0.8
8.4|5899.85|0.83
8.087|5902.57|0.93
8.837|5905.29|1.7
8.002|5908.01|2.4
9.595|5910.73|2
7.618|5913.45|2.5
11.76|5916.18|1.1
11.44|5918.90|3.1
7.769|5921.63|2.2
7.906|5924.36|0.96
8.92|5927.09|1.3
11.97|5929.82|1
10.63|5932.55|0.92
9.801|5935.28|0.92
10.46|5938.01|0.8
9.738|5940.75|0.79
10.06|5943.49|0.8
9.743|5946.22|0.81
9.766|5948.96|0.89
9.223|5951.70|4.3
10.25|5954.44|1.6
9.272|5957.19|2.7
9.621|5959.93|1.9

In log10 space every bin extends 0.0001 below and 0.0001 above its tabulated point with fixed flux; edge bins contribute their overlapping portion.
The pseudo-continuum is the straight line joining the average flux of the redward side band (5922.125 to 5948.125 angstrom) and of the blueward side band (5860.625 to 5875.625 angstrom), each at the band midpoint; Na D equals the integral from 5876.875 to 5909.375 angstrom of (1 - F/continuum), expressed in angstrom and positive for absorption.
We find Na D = 4.86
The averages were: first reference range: 10.8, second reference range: 9.84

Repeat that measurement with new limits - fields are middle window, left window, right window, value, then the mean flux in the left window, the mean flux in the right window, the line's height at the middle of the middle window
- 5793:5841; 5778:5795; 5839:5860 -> -1.58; 9.69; 10.3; 9.96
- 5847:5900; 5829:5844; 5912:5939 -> 2.17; 10.7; 9.82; 10.3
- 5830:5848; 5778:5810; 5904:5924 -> -1.88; 9.84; 9.22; 9.61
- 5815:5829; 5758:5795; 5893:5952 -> -1.24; 9.92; 9.4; 9.76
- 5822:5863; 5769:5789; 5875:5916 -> -4.70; 9.73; 9.05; 9.36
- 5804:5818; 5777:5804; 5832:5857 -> 1.01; 10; 10.2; 10.1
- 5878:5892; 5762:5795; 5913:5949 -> 0.53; 9.89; 9.89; 9.89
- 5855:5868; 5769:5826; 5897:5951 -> -0.26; 9.9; 9.49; 9.69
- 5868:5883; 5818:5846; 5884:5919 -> -2.03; 10.7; 9.02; 9.66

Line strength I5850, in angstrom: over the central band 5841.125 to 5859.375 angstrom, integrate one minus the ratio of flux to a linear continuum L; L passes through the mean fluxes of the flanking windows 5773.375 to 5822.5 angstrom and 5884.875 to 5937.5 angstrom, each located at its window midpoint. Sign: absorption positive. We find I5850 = -1.3 angstrom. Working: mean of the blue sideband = 9.85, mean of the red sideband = 9.25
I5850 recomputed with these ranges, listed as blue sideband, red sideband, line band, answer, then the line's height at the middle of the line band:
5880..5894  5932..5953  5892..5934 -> 2.0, 9.64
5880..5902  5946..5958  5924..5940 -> -1.0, 9.46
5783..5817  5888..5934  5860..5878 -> -2.4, 9.46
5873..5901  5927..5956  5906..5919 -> 0.4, 9.74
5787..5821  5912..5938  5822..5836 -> -1.4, 9.92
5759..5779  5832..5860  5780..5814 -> 1.2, 10.2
